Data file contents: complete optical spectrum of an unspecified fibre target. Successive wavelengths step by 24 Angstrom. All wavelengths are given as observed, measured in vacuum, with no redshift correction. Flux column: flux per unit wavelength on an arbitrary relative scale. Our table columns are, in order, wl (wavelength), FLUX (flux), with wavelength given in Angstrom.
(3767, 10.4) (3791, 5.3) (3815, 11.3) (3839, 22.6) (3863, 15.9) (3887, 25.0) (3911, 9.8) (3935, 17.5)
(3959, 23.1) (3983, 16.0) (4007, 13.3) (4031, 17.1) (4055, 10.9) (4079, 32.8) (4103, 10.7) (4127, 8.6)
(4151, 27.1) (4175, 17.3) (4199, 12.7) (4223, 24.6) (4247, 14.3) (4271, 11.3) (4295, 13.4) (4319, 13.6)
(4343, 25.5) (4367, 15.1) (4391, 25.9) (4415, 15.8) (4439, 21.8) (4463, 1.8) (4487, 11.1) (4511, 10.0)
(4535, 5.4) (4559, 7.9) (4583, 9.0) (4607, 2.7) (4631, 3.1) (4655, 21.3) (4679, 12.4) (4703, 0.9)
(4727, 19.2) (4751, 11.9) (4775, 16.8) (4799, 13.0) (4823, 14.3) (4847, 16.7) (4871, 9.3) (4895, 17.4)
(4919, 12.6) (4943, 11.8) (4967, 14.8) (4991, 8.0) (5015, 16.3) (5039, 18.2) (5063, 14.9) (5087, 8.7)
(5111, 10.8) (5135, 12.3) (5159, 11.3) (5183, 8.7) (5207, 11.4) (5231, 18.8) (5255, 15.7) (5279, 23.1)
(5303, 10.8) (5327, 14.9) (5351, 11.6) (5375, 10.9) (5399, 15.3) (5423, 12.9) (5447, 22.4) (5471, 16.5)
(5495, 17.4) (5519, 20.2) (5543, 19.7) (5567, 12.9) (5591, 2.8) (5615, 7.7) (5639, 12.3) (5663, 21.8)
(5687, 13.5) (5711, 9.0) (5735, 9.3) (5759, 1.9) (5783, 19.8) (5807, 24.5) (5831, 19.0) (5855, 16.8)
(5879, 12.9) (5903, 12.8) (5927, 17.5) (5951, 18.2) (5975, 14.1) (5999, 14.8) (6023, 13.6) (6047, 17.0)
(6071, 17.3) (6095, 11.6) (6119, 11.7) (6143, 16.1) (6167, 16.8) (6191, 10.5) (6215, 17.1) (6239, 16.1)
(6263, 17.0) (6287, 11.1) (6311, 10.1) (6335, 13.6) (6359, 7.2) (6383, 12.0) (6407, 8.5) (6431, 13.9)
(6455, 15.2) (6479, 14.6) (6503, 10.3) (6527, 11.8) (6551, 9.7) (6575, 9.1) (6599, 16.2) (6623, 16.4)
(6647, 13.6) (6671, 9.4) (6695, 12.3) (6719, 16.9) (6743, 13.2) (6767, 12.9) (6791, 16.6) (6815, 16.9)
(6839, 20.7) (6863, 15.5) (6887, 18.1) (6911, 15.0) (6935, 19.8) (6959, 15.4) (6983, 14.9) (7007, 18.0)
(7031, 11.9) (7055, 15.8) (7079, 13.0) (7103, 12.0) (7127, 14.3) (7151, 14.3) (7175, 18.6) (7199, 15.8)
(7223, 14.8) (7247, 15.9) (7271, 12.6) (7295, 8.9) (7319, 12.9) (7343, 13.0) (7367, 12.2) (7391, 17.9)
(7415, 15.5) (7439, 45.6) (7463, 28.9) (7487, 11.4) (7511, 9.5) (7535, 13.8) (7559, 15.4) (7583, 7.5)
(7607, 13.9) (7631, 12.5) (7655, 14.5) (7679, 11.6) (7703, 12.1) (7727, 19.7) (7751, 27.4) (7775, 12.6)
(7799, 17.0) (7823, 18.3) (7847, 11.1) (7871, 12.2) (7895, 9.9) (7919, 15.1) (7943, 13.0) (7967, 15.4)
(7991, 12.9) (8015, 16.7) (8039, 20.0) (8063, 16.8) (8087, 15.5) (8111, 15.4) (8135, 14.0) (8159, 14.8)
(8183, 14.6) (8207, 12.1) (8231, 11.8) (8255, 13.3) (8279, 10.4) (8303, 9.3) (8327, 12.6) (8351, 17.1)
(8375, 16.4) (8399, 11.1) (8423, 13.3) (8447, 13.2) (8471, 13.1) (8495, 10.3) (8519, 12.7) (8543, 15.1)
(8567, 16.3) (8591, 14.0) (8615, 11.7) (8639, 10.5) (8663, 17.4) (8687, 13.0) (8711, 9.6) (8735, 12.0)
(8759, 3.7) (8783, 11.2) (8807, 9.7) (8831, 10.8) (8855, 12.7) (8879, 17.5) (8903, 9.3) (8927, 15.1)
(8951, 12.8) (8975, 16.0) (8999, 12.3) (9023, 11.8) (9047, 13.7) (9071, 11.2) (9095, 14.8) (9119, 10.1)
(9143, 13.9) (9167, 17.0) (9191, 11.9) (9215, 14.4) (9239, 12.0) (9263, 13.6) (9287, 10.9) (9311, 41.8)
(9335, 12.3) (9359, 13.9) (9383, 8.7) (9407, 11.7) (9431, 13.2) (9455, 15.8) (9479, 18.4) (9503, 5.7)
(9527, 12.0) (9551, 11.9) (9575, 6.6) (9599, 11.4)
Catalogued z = 0.998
